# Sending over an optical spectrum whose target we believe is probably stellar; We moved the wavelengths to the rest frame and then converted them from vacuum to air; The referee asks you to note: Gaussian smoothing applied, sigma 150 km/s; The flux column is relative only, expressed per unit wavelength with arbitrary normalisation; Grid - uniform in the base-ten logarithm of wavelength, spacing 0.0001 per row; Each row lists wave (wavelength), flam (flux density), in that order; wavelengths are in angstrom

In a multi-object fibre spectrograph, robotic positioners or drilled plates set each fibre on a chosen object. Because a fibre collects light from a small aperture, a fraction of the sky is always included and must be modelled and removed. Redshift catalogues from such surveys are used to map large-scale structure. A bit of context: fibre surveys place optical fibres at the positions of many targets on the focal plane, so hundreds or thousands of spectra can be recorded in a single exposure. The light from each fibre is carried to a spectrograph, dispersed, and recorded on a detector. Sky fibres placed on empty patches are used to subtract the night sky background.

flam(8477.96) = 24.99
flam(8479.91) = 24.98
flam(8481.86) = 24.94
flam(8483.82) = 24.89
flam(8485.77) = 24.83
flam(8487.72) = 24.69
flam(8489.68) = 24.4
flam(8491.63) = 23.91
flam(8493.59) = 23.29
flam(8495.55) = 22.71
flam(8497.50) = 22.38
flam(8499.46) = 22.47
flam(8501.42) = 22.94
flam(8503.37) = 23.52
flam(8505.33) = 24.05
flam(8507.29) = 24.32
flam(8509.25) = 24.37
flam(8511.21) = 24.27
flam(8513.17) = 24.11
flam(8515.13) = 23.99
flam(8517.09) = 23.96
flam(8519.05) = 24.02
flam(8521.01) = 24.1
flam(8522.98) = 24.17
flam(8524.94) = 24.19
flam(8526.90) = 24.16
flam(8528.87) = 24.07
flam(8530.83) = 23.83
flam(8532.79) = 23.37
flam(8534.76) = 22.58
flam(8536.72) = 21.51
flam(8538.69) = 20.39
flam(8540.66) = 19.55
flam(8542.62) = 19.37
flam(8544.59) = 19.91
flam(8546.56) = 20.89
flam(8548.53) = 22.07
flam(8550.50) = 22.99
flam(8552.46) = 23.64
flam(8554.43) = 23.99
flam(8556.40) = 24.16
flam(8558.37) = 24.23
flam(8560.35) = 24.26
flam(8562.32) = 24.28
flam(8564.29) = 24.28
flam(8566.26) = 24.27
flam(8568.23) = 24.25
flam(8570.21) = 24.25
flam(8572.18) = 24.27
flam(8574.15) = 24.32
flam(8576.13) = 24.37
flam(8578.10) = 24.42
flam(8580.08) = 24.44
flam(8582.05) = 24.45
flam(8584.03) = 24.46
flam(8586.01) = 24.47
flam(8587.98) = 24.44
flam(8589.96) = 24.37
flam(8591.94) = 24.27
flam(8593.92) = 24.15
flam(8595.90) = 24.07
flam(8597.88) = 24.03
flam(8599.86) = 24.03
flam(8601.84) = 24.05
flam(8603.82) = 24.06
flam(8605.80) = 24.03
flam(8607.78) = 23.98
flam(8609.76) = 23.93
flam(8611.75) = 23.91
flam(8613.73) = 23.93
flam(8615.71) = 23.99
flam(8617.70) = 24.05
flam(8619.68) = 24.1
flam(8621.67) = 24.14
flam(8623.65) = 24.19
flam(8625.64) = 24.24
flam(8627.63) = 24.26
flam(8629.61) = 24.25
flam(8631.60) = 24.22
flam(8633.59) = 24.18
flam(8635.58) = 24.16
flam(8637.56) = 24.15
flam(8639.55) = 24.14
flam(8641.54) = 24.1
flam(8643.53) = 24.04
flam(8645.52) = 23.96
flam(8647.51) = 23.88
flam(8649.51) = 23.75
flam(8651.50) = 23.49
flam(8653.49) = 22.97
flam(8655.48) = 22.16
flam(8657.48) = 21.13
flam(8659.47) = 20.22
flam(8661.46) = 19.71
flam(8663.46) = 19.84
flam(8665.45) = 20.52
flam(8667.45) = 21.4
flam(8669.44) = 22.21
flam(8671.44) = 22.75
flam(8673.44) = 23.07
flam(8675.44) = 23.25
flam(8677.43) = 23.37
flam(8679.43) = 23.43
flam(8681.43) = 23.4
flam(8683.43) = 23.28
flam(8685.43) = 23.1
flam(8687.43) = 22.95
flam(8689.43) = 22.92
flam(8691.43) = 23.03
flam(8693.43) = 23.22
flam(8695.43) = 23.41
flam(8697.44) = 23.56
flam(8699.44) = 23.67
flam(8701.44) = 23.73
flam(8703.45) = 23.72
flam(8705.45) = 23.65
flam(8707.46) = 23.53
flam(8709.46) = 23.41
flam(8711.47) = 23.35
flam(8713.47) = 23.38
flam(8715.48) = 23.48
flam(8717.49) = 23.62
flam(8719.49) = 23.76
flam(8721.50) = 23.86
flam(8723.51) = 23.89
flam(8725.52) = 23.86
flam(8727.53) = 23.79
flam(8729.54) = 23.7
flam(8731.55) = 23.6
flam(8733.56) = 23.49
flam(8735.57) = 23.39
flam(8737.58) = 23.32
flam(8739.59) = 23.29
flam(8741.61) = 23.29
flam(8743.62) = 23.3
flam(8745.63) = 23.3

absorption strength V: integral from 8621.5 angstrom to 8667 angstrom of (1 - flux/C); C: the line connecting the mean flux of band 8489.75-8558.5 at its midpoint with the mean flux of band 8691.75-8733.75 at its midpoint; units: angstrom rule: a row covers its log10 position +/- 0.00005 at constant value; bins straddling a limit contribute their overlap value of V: 0.6 angstrom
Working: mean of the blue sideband 23.1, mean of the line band 23.1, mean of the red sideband 23.6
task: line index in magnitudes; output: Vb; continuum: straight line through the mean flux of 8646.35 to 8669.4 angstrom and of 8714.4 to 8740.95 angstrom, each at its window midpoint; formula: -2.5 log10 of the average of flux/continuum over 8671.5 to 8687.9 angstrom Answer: -0.04 mag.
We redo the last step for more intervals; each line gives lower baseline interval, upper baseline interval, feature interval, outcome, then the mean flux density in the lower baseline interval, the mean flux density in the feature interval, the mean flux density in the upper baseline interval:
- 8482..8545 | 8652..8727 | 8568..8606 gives -0.052 mag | 23.3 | 24.3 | 22.9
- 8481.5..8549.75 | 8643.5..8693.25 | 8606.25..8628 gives -0.060 mag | 23.2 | 24.1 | 22.5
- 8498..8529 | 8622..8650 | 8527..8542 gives 0.080 mag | 23.9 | 22.2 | 24.1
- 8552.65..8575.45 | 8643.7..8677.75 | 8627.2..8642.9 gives -0.066 mag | 24.2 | 24.2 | 22.2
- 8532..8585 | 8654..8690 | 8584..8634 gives -0.066 mag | 23.1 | 24.1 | 22.2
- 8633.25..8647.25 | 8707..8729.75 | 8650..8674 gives 0.111 mag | 24.1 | 21.6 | 23.6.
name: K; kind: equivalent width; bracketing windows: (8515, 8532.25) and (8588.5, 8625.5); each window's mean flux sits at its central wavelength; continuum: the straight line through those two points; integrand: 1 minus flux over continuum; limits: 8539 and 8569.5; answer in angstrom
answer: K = 1.6 angstrom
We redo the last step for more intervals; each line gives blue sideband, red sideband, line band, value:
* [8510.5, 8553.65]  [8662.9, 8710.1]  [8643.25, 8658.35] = -0.15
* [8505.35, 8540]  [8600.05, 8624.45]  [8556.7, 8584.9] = -0.59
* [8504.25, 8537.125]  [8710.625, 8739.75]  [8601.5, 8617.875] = -0.16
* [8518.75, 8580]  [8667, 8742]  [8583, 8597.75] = -0.65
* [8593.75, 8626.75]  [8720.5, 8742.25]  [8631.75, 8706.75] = 2.67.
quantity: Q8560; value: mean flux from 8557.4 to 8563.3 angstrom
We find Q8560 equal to 24.2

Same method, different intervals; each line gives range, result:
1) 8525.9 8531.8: 24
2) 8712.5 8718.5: 23.5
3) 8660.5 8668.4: 20.4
